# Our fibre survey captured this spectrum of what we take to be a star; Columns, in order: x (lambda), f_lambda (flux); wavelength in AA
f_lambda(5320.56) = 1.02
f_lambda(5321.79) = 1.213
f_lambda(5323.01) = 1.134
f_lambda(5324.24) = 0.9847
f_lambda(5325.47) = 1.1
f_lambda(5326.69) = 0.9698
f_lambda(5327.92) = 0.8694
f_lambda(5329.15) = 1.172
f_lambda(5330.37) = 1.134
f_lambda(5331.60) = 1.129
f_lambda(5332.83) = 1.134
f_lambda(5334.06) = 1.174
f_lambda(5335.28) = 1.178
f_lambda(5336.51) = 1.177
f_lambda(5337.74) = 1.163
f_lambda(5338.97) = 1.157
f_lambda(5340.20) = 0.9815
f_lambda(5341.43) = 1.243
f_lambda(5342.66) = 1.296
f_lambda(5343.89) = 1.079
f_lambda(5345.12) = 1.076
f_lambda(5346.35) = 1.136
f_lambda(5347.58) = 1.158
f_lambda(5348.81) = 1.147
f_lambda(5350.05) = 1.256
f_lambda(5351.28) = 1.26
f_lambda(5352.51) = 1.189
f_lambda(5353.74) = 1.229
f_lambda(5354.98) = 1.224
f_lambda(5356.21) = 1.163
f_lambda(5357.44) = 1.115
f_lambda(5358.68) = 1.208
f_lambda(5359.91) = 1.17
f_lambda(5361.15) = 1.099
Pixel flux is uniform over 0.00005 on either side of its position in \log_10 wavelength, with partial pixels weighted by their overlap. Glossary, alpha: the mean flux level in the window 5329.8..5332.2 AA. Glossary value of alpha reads 1.13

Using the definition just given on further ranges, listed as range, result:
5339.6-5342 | 1.11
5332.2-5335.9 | 1.16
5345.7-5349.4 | 1.15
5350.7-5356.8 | 1.21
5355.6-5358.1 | 1.14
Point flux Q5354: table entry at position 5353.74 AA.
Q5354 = 1.229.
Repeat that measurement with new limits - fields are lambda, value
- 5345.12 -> 1.076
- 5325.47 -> 1.1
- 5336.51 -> 1.177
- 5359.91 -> 1.17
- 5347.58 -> 1.158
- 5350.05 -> 1.256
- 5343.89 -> 1.079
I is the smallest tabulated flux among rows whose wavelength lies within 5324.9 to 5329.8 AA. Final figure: 0.8694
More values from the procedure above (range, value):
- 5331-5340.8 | 0.9815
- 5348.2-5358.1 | 1.115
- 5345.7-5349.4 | 1.136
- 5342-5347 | 1.076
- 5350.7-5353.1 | 1.189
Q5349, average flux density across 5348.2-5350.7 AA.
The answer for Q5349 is 1.2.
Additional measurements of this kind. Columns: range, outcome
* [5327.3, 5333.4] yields 1.09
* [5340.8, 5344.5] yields 1.21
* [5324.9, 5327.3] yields 1.04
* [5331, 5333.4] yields 1.13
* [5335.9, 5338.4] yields 1.17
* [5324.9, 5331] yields 1.05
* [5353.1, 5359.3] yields 1.19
